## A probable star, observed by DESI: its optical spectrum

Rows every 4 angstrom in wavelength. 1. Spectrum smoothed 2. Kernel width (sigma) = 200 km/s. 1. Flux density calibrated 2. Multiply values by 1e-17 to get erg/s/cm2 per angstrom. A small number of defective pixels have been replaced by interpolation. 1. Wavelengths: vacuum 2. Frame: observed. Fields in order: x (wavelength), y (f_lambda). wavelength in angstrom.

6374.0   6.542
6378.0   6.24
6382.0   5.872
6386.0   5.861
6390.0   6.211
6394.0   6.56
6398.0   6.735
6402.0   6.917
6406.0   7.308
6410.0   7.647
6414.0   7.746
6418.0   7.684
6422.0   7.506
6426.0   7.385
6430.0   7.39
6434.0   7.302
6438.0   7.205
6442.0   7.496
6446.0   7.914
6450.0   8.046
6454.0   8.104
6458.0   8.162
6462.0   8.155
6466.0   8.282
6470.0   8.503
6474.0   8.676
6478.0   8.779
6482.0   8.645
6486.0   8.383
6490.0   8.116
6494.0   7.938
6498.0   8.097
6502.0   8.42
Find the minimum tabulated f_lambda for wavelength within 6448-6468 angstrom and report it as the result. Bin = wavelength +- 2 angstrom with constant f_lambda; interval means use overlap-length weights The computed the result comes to 8.046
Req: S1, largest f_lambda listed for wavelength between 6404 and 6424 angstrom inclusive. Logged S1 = 7.746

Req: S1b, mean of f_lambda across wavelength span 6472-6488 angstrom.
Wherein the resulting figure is 8.62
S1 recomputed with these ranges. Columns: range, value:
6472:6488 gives 8.779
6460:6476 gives 8.676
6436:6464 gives 8.162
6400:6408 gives 7.308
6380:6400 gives 6.735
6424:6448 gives 7.914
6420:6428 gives 7.506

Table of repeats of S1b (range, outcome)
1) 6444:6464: 8.08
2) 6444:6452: 7.98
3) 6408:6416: 7.7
